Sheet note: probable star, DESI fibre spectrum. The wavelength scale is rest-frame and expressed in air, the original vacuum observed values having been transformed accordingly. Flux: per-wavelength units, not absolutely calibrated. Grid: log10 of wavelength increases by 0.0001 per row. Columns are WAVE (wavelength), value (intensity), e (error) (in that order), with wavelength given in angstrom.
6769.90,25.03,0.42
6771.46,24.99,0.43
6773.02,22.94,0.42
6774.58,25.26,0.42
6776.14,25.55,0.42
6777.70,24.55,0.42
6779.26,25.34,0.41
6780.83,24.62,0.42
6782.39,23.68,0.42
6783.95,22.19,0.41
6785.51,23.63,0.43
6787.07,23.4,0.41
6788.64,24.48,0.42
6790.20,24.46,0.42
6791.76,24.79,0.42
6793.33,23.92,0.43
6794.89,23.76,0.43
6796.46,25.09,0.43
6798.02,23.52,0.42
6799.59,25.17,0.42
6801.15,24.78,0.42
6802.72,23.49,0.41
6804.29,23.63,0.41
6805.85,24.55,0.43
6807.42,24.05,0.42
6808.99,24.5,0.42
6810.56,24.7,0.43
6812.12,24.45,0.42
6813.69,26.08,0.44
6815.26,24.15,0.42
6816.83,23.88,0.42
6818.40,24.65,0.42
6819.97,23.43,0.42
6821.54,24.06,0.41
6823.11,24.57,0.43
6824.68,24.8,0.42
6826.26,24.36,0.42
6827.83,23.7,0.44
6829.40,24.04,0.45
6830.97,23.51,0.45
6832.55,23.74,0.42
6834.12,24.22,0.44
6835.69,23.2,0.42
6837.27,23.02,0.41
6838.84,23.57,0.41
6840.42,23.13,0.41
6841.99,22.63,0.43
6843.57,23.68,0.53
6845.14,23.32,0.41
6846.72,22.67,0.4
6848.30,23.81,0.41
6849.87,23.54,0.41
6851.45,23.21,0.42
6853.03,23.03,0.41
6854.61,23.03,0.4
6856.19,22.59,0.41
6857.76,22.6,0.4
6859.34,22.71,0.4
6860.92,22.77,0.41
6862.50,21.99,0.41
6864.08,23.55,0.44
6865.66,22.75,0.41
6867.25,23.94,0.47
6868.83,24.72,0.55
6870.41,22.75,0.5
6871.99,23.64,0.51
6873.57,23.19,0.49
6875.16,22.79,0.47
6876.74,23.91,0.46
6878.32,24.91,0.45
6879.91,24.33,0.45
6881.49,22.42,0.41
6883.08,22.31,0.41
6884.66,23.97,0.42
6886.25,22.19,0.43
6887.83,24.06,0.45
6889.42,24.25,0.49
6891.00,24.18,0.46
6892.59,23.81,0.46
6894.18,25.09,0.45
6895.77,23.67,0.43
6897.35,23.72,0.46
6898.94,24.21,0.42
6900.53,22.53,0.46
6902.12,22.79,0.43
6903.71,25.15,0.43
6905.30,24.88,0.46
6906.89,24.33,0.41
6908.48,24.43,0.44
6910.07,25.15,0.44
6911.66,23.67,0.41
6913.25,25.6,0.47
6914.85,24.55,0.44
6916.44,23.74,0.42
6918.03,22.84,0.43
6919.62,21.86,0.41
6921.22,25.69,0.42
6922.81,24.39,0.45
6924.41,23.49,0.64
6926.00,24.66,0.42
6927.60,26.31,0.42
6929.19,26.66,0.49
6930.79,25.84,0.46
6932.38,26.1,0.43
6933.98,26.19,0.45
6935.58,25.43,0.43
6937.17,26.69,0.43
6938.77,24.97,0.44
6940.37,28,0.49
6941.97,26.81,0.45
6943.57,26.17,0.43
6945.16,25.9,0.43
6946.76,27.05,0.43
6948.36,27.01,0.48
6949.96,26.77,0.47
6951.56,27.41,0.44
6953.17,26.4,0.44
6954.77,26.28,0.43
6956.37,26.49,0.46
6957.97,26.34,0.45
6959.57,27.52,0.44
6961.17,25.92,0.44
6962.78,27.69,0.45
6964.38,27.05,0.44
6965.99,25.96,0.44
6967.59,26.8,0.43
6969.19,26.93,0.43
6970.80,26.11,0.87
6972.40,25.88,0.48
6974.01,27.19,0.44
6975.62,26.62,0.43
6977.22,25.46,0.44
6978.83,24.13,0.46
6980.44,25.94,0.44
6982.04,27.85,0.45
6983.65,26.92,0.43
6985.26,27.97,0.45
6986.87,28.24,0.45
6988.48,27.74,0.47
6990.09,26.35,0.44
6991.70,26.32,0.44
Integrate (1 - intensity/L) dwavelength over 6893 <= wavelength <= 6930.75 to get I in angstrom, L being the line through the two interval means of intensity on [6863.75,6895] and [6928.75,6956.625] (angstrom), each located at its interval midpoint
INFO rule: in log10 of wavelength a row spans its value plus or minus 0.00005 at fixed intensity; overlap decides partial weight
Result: 1.1 angstrom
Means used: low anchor 23.6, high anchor 26.4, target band 24.3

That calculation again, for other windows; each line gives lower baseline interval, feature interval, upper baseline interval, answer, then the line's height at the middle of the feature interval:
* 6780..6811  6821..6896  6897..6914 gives 2.1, 24.2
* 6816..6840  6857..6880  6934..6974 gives 1.3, 24.8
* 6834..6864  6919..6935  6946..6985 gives 0.2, 25.4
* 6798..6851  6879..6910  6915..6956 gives 1.5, 25.1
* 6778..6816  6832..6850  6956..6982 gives 1.1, 24.8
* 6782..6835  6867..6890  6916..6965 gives 1.4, 25.1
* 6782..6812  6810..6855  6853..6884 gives -0.3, 23.7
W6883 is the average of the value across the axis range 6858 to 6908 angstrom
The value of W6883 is 23.6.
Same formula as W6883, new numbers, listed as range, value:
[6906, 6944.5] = 25.2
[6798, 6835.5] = 24.3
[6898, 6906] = 23.9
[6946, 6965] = 26.8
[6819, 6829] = 24.2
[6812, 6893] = 23.6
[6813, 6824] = 24.4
